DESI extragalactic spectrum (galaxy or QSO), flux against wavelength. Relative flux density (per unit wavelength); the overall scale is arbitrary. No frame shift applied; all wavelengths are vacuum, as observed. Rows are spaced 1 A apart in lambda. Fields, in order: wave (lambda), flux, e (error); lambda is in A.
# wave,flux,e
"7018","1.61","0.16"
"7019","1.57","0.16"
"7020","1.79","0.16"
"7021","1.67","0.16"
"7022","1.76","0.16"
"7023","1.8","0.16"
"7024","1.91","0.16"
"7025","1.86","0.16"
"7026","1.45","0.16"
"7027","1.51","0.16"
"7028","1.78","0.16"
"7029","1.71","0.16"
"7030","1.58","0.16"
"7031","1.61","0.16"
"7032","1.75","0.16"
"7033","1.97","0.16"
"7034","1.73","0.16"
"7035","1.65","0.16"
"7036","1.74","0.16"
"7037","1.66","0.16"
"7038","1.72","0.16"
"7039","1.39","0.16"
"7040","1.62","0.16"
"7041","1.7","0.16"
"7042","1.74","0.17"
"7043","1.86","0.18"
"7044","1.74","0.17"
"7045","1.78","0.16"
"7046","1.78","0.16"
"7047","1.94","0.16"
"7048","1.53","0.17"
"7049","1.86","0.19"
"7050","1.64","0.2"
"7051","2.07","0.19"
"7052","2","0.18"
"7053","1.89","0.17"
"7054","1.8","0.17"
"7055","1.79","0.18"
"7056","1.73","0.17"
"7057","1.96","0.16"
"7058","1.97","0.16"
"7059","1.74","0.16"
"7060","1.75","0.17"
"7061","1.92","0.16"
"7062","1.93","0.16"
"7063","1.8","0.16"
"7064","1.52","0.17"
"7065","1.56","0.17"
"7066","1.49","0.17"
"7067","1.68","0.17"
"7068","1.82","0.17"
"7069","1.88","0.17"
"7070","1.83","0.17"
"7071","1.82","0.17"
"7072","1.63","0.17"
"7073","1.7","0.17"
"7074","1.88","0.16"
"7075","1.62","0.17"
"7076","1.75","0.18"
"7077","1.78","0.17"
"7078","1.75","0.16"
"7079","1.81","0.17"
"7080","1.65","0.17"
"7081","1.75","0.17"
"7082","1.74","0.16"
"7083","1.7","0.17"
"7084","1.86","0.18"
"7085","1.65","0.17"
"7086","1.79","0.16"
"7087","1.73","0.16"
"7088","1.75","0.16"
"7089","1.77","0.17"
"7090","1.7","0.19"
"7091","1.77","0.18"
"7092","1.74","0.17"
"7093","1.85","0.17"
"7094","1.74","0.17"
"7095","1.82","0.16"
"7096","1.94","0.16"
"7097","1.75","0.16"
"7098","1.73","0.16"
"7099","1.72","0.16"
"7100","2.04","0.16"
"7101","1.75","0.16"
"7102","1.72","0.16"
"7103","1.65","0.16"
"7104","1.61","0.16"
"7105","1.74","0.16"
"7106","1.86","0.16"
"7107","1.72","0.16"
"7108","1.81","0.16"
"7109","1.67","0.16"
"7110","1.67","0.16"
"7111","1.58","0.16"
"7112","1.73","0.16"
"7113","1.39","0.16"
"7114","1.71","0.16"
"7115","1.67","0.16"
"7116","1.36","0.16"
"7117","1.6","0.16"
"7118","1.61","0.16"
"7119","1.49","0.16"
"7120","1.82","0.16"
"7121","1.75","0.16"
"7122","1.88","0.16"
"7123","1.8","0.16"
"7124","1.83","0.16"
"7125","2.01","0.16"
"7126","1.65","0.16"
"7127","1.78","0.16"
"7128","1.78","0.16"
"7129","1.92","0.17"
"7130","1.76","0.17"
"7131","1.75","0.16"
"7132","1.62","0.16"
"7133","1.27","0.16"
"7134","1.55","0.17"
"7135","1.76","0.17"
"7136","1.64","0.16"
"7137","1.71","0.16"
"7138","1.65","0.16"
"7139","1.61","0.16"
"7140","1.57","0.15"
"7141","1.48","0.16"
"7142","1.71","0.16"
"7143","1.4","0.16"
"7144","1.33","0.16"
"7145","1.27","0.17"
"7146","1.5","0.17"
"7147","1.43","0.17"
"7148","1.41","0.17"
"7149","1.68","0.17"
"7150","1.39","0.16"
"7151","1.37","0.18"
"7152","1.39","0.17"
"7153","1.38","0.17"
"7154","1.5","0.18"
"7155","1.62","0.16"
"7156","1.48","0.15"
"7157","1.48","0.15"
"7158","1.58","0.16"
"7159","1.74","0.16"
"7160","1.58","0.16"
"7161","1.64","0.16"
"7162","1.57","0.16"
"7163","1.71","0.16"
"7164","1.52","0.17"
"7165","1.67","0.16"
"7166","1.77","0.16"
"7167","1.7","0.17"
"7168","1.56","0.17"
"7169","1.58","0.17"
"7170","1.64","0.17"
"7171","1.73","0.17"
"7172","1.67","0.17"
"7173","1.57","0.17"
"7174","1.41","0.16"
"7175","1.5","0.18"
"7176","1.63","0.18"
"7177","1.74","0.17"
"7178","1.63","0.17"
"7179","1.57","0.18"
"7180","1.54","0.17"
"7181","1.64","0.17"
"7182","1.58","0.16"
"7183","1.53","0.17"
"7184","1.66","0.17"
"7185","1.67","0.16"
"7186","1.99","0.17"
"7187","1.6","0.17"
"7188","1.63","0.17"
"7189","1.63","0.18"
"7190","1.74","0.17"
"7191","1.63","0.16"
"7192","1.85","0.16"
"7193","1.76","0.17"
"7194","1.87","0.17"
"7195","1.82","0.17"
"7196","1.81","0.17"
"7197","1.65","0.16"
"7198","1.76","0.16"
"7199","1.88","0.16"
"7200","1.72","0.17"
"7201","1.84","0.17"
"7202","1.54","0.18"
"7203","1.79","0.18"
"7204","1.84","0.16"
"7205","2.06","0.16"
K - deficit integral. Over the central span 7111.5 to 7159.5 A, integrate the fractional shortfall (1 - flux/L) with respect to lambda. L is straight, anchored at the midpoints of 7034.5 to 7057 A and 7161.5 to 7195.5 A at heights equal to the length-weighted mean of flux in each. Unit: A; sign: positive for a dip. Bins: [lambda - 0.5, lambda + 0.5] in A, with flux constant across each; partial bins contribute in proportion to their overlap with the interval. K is 2.6 A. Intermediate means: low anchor 1.76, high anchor 1.66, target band 1.6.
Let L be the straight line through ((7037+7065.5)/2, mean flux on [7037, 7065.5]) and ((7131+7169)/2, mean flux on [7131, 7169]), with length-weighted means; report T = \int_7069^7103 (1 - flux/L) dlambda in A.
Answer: -1.4 A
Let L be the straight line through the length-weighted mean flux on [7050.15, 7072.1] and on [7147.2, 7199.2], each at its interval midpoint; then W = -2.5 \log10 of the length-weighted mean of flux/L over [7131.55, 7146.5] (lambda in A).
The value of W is 0.10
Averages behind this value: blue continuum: 1.8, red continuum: 1.63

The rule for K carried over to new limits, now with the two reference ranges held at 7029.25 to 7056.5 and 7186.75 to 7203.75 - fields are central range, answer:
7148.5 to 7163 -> 1.7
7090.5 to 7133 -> 0.4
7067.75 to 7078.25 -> -0.1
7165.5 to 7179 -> 0.9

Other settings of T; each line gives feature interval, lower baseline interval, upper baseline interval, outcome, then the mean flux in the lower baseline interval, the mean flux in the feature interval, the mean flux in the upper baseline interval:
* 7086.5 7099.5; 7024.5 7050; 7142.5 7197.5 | -0.9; 1.71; 1.77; 1.6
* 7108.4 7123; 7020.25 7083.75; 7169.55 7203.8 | 0.6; 1.75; 1.64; 1.68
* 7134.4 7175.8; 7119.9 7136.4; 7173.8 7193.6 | 3.3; 1.74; 1.56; 1.65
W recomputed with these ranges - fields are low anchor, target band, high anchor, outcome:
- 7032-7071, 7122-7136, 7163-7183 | -0.04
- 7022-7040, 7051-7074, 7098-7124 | -0.06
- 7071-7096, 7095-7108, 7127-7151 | -0.05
